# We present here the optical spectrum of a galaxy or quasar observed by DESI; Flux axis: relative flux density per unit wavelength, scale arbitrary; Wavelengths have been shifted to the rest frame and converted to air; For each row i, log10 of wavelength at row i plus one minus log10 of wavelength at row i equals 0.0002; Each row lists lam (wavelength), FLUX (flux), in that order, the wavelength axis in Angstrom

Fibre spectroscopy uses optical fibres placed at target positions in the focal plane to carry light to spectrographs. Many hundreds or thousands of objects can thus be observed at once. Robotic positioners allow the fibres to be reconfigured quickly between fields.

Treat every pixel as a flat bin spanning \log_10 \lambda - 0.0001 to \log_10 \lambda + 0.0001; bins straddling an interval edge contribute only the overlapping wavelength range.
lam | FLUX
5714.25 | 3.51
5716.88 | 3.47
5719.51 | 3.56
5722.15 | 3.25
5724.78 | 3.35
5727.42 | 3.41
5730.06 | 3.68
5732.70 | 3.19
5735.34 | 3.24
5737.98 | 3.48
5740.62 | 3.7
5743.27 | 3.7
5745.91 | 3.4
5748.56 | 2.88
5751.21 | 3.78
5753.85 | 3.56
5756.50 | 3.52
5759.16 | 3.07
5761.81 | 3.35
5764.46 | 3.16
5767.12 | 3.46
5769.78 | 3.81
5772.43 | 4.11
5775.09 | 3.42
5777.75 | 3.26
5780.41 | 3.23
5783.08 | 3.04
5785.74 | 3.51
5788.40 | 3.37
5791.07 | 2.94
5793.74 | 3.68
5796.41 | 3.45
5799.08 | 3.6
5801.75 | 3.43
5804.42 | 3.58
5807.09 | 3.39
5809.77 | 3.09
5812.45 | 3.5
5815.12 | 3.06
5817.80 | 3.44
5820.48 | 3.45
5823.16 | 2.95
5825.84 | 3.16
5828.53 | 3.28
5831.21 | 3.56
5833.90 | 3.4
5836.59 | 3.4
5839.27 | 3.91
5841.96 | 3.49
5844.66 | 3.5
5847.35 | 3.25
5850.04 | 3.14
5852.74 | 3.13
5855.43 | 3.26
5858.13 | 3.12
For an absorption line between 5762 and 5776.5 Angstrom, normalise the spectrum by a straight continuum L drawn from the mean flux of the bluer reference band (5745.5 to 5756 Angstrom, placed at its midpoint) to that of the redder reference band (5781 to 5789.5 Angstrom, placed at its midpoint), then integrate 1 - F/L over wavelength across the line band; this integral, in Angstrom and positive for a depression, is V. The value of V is -0.9 Angstrom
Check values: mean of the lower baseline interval 3.42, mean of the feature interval 3.57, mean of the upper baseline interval 3.3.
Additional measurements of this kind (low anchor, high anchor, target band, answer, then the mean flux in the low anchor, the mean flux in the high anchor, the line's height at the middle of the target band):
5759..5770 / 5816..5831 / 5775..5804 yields -0.36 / 3.36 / 3.27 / 3.32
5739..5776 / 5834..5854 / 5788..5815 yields 0.47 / 3.5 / 3.4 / 3.45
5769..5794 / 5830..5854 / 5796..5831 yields 0.80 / 3.42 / 3.42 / 3.42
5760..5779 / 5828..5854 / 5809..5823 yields 0.63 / 3.5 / 3.41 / 3.44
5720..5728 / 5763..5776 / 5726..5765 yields 0.59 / 3.35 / 3.6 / 3.47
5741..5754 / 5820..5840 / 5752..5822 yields 0.40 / 3.47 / 3.37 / 3.42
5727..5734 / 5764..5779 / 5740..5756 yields -0.05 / 3.43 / 3.56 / 3.48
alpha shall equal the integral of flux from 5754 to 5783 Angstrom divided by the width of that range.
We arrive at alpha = 3.43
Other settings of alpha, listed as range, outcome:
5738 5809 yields 3.44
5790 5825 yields 3.35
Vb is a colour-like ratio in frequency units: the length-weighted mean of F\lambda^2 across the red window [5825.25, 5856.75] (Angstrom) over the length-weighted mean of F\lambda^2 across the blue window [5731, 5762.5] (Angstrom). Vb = 1.02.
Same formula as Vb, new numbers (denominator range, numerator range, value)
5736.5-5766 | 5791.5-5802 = 1.04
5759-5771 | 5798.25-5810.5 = 1.02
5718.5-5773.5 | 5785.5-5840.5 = 1.00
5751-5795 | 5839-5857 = 1.00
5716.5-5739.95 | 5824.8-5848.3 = 1.05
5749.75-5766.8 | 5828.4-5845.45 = 1.06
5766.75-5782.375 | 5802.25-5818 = 0.96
